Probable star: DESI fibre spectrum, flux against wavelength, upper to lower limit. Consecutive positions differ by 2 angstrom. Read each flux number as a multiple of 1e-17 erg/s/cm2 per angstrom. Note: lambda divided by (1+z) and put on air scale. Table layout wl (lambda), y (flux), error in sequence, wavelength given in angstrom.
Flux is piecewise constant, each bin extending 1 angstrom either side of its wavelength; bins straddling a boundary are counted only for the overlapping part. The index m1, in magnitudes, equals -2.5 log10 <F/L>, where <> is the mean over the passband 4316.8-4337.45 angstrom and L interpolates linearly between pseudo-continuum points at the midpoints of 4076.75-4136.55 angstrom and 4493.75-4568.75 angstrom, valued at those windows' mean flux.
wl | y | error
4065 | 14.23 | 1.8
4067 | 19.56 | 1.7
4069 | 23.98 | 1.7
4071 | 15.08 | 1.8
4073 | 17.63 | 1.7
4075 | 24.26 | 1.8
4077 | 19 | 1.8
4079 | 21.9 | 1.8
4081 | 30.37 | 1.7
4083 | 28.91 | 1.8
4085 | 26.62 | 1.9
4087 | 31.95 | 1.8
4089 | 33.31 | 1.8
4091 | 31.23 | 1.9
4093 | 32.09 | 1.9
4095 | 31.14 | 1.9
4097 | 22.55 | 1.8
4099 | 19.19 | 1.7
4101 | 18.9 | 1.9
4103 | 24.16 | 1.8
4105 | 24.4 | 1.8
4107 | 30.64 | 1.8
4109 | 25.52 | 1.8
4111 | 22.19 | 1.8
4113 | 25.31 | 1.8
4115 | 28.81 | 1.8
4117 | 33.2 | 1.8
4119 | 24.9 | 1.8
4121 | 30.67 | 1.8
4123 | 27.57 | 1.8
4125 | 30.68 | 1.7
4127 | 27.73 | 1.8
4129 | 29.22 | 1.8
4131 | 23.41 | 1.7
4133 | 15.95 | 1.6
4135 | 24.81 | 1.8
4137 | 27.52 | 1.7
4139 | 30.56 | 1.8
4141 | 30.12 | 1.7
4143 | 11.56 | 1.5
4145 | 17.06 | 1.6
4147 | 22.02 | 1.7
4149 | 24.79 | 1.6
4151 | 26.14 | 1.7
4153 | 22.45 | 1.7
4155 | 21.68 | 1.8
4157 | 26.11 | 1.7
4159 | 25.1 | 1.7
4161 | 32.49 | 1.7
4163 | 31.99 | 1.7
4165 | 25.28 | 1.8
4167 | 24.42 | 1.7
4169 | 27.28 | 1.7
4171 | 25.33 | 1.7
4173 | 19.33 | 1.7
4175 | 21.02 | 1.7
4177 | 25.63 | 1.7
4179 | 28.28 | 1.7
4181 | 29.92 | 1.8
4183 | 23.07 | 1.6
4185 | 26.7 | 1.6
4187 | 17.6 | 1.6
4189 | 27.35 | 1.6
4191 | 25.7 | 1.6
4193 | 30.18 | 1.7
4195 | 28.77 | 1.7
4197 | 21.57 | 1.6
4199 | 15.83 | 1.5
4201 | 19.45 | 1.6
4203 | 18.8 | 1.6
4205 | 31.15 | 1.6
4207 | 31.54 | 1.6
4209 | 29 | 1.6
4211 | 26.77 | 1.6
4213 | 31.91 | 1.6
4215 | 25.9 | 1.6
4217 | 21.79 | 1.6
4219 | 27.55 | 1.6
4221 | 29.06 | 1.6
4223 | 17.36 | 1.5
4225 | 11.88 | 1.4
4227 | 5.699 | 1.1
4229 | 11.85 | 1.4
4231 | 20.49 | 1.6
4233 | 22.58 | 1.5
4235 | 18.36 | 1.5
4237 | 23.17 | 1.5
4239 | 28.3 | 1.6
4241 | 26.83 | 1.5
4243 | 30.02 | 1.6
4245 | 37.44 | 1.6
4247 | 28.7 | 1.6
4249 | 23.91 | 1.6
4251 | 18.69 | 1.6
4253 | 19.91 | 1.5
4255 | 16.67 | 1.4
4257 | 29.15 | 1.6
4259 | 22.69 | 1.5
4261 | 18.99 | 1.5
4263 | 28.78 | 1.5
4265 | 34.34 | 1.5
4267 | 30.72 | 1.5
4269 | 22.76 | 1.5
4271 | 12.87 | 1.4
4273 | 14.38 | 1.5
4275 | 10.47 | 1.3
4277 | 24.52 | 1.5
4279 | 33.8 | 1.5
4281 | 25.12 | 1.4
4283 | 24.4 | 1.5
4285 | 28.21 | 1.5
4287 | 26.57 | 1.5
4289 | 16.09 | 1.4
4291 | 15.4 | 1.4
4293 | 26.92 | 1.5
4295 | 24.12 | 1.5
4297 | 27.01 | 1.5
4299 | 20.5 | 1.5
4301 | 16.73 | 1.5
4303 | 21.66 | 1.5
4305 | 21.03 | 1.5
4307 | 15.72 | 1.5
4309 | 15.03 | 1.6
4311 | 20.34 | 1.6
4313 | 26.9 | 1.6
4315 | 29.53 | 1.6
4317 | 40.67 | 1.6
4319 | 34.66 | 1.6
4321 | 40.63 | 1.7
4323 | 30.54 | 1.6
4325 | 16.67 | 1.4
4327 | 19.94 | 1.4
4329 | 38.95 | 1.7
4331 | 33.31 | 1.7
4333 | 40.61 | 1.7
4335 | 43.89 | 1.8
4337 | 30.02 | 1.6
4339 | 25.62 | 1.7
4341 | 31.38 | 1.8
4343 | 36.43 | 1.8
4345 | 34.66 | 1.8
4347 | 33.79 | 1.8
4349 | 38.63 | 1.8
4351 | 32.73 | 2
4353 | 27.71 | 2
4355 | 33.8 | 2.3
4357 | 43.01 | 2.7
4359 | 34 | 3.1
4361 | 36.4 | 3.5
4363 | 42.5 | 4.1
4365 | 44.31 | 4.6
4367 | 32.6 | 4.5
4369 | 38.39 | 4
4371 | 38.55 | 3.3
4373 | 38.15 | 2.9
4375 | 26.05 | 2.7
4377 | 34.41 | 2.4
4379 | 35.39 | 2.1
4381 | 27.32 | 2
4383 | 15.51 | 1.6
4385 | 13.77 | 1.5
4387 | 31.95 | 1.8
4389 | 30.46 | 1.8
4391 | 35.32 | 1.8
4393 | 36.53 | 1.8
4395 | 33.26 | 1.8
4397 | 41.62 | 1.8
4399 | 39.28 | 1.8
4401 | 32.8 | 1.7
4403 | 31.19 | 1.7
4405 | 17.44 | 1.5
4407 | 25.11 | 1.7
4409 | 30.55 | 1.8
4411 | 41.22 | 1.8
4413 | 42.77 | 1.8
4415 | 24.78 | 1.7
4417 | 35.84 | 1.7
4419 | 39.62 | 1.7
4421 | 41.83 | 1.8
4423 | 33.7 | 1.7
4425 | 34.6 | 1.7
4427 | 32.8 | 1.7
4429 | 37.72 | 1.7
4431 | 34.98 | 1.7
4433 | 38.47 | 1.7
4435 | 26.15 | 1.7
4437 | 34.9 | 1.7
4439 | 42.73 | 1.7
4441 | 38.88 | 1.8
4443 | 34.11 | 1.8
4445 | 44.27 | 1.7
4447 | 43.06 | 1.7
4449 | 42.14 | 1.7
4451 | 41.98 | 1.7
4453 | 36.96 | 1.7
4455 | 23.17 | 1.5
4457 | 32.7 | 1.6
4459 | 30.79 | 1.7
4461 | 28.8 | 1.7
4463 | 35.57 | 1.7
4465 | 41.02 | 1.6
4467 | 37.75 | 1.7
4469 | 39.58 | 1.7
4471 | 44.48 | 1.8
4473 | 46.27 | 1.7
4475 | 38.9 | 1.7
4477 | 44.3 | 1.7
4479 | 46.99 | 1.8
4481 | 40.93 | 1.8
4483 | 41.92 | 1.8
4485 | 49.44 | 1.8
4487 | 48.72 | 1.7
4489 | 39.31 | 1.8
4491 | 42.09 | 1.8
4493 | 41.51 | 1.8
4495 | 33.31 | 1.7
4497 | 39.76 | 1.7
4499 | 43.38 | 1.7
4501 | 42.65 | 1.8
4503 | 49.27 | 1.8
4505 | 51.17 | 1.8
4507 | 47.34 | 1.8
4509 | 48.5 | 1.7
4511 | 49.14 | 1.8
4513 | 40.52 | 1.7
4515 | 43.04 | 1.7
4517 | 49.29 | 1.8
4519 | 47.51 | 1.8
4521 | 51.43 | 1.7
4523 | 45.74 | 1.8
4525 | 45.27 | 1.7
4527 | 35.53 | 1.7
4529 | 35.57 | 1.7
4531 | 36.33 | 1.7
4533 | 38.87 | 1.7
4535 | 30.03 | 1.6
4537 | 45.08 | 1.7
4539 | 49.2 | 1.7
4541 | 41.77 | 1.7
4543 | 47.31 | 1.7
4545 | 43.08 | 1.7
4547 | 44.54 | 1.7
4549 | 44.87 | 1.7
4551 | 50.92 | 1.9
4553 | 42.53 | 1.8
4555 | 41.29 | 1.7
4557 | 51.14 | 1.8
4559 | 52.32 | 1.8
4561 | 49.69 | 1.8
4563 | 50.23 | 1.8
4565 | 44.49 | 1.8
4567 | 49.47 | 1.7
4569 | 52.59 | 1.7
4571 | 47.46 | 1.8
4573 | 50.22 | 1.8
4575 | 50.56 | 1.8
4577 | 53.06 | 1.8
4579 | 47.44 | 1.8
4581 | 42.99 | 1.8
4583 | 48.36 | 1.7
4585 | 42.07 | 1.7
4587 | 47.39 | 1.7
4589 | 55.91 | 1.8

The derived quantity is 0.08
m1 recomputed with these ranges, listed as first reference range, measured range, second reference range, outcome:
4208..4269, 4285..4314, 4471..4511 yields 0.33 mag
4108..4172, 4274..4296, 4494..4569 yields 0.37 mag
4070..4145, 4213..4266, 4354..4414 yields 0.25 mag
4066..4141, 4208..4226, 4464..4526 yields 0.26 mag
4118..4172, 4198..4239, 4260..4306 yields 0.09 mag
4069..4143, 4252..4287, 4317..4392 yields 0.29 mag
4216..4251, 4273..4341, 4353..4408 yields 0.07 mag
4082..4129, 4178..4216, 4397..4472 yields 0.16 mag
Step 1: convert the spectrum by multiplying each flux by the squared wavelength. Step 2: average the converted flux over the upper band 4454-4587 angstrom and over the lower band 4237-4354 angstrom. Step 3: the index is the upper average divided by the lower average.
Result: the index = 1.82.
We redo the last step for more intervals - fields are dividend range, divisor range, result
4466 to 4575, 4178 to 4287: 2.13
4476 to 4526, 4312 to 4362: 1.45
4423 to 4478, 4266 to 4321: 1.70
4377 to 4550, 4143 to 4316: 1.83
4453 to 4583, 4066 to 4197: 2.05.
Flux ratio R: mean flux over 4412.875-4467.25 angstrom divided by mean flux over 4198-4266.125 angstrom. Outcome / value 1.5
